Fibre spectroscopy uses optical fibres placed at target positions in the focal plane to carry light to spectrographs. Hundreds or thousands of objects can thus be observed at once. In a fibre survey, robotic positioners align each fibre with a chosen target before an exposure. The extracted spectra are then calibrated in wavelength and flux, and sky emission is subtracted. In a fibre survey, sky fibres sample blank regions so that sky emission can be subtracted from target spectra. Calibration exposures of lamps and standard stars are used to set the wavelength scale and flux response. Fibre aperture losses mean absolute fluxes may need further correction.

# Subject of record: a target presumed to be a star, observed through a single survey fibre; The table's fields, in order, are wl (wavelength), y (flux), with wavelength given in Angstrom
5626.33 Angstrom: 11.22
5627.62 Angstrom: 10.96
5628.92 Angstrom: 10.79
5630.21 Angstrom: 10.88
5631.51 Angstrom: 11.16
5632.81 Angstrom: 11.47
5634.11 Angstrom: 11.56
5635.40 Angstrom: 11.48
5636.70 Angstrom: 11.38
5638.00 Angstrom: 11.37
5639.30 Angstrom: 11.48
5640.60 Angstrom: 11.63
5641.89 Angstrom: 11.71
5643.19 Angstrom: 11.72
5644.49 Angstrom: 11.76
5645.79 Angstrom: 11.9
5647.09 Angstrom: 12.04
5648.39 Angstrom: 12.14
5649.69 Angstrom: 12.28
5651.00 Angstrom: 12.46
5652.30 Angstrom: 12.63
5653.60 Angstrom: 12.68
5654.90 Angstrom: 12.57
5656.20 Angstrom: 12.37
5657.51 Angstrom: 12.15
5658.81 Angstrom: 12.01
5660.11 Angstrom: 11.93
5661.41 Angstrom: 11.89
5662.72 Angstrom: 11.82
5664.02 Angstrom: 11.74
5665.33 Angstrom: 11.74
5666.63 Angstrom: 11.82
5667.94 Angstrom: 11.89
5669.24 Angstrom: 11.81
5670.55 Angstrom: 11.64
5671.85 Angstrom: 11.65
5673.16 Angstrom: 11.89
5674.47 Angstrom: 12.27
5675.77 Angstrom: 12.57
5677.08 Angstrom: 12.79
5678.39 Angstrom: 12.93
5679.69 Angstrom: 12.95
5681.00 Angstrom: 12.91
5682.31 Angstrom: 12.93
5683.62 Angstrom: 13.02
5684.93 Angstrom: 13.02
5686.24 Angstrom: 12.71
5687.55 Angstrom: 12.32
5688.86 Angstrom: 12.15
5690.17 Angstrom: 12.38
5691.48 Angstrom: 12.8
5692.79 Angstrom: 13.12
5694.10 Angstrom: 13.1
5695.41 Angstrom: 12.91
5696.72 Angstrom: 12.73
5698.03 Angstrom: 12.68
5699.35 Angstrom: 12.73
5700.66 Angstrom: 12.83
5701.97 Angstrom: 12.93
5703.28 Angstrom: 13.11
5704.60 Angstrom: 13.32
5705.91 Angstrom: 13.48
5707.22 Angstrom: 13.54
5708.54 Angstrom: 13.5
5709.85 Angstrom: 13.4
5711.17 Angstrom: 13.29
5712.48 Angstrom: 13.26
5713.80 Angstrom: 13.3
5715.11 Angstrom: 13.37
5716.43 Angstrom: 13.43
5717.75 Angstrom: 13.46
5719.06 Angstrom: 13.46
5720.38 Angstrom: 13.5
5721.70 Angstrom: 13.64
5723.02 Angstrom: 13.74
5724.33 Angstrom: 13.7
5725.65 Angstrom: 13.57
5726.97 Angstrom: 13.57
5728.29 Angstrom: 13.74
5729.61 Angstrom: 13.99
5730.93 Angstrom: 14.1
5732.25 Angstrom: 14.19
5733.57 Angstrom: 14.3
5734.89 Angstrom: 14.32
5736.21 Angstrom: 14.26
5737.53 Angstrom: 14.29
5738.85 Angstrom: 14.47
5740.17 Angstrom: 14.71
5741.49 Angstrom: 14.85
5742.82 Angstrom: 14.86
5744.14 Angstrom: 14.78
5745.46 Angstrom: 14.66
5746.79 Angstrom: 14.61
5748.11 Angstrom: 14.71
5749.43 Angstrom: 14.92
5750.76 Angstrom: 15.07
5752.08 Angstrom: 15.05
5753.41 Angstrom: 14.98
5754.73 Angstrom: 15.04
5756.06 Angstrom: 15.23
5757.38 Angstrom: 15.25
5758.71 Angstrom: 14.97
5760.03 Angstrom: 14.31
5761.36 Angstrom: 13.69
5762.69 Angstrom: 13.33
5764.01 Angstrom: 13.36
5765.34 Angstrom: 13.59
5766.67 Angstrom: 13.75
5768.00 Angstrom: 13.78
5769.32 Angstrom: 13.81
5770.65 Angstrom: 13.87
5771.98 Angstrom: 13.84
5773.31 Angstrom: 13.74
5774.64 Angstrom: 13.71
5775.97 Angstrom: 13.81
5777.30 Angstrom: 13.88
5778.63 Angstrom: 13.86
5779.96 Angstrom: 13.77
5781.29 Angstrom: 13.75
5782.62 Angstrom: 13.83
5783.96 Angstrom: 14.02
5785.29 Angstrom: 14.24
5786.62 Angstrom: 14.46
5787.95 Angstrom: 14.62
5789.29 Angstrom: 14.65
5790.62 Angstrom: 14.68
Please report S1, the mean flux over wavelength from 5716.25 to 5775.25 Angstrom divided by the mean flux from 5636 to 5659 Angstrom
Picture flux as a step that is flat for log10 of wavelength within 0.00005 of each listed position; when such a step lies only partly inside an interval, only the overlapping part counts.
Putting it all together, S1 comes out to 1.18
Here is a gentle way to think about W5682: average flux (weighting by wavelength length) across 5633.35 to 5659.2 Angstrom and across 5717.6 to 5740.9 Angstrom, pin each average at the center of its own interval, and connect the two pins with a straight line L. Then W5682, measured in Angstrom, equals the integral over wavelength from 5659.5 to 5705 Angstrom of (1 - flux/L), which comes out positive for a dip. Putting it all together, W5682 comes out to 1.2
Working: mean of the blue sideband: 12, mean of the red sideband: 14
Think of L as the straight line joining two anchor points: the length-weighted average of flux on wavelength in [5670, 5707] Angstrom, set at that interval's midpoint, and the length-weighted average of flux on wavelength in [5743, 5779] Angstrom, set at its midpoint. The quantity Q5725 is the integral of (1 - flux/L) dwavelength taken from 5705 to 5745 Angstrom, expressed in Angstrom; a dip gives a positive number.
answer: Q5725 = -1.0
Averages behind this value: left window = 12.7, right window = 14.3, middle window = 13.9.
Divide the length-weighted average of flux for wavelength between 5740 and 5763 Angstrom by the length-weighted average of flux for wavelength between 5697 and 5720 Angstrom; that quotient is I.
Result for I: 1.11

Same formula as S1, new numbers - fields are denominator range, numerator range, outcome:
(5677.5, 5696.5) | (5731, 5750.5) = 1.14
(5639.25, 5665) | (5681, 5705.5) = 1.06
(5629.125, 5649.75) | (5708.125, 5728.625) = 1.16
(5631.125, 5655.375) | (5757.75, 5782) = 1.17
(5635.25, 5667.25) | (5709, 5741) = 1.15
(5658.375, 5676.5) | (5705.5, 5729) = 1.13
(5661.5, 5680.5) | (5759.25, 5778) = 1.14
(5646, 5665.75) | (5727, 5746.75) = 1.18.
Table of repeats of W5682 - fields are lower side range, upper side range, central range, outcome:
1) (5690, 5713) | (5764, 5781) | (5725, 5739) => -0.72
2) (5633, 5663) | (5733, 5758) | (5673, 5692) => 0.41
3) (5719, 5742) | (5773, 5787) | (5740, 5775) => -1.06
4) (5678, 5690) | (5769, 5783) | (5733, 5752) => -1.73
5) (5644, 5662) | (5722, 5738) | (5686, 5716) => 0.68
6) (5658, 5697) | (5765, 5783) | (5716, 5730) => -0.61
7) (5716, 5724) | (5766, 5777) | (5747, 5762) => -1.23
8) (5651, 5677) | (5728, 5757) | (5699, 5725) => 0.52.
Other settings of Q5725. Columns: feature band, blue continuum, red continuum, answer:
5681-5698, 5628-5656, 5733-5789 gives 0.0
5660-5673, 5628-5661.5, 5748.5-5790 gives 0.5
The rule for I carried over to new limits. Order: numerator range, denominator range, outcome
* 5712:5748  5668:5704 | 1.11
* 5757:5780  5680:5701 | 1.09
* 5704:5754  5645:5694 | 1.14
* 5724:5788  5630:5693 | 1.17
